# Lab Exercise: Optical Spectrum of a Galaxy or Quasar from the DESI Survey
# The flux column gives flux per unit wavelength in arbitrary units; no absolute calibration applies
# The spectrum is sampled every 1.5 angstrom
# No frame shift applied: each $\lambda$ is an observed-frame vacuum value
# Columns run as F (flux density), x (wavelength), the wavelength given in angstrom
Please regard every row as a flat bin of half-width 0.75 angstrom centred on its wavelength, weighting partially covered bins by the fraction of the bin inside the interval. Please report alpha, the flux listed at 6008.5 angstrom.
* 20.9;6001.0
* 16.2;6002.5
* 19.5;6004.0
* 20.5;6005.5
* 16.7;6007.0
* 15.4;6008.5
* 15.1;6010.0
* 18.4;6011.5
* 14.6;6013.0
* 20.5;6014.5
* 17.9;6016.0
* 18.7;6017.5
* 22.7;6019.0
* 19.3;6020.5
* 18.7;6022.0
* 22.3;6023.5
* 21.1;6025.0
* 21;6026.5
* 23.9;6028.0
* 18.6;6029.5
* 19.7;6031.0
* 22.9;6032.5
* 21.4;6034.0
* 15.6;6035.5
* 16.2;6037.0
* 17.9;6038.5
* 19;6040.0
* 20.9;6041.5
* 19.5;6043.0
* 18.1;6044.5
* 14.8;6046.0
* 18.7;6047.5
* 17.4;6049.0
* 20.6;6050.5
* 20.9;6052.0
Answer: 15.4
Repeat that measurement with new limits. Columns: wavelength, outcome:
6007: 16.7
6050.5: 20.6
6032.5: 22.9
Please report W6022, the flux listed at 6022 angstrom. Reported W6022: 18.7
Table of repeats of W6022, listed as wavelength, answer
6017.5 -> 18.7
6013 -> 14.6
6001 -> 20.9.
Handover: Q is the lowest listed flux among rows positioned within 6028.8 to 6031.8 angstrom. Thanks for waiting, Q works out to 18.6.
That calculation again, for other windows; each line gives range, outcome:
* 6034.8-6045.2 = 15.6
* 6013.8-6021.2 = 17.9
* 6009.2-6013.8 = 14.6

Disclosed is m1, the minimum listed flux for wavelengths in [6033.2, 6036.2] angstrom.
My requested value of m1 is 15.6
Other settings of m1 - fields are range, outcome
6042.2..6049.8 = 14.8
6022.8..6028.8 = 21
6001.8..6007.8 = 16.2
